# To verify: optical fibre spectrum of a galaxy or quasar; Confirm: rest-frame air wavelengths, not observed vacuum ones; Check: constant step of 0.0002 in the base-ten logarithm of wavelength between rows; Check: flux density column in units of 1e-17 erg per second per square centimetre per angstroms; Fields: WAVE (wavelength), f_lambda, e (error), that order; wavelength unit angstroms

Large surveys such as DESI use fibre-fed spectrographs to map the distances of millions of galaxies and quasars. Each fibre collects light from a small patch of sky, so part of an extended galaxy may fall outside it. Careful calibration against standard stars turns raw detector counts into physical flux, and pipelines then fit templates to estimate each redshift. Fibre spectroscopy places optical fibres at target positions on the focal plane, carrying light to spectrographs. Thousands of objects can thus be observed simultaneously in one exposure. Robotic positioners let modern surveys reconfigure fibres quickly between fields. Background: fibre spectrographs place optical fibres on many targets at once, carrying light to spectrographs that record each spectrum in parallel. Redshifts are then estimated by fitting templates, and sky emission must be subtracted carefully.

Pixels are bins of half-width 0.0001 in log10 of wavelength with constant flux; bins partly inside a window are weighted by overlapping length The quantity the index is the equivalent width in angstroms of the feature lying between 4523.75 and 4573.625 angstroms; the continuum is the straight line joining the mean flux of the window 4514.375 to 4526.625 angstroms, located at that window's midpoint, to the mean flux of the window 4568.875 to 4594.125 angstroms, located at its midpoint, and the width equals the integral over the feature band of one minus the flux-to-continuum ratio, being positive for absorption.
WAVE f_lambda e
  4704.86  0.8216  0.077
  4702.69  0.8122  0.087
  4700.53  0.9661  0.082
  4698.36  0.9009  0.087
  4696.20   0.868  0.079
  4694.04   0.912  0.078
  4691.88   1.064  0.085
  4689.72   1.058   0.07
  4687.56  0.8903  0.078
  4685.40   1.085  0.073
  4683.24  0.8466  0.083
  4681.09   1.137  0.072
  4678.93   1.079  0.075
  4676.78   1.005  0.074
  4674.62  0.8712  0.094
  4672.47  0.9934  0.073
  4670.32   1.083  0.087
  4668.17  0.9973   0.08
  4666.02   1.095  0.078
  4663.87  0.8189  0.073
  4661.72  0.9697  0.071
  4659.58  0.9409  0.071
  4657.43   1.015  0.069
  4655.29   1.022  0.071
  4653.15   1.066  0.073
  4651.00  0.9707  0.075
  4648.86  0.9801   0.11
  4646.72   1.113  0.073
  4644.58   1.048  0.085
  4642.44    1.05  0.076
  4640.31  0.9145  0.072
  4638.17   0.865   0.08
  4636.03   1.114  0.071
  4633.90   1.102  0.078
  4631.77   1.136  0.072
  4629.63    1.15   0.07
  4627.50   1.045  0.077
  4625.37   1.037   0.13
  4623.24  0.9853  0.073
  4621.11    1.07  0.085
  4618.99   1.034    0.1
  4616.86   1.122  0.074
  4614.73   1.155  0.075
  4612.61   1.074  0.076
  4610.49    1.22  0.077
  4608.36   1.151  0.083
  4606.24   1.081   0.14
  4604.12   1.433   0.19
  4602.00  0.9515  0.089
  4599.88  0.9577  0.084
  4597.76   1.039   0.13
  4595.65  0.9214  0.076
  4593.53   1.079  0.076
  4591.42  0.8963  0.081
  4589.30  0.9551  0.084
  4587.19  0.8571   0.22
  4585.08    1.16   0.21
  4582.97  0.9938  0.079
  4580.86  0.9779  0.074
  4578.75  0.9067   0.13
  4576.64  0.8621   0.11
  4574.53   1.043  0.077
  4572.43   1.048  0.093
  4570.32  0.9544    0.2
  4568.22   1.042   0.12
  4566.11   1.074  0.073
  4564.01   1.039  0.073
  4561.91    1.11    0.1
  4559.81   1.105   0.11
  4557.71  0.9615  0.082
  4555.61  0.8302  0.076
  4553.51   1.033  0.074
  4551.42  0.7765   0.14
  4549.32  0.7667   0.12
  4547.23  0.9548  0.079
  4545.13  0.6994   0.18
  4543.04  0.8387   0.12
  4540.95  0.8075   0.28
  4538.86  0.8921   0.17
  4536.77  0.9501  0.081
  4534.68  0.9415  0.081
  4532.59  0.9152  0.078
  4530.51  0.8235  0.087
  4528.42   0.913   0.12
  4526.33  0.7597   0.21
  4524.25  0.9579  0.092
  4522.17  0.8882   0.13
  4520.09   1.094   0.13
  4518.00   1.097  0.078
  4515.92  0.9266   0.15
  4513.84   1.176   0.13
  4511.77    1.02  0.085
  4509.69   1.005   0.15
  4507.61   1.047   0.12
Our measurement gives 2.6 angstroms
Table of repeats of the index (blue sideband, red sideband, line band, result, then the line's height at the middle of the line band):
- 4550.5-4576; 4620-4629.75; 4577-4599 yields 1.0 angstroms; 1.02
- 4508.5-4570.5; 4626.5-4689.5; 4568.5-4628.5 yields -3.5 angstroms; 0.98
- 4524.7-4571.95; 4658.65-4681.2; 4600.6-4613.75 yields -2.6 angstroms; 0.955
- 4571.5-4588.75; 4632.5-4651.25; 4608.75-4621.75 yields -1.5 angstroms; 1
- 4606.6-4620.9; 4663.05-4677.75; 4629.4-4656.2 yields 0.3 angstroms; 1.05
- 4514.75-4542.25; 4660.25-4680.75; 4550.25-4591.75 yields -1.7 angstroms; 0.943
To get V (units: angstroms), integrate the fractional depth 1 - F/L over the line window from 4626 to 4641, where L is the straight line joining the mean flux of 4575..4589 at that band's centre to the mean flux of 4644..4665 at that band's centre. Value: -1.0 angstroms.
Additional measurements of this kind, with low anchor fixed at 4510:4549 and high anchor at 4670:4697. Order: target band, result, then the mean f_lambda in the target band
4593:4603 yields -0.3 angstroms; 0.985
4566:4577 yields -0.8 angstroms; 1.01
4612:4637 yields -3.1 angstroms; 1.09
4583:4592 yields -0.2 angstroms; 0.974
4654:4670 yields -0.1 angstroms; 0.986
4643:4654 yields -0.7 angstroms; 1.03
